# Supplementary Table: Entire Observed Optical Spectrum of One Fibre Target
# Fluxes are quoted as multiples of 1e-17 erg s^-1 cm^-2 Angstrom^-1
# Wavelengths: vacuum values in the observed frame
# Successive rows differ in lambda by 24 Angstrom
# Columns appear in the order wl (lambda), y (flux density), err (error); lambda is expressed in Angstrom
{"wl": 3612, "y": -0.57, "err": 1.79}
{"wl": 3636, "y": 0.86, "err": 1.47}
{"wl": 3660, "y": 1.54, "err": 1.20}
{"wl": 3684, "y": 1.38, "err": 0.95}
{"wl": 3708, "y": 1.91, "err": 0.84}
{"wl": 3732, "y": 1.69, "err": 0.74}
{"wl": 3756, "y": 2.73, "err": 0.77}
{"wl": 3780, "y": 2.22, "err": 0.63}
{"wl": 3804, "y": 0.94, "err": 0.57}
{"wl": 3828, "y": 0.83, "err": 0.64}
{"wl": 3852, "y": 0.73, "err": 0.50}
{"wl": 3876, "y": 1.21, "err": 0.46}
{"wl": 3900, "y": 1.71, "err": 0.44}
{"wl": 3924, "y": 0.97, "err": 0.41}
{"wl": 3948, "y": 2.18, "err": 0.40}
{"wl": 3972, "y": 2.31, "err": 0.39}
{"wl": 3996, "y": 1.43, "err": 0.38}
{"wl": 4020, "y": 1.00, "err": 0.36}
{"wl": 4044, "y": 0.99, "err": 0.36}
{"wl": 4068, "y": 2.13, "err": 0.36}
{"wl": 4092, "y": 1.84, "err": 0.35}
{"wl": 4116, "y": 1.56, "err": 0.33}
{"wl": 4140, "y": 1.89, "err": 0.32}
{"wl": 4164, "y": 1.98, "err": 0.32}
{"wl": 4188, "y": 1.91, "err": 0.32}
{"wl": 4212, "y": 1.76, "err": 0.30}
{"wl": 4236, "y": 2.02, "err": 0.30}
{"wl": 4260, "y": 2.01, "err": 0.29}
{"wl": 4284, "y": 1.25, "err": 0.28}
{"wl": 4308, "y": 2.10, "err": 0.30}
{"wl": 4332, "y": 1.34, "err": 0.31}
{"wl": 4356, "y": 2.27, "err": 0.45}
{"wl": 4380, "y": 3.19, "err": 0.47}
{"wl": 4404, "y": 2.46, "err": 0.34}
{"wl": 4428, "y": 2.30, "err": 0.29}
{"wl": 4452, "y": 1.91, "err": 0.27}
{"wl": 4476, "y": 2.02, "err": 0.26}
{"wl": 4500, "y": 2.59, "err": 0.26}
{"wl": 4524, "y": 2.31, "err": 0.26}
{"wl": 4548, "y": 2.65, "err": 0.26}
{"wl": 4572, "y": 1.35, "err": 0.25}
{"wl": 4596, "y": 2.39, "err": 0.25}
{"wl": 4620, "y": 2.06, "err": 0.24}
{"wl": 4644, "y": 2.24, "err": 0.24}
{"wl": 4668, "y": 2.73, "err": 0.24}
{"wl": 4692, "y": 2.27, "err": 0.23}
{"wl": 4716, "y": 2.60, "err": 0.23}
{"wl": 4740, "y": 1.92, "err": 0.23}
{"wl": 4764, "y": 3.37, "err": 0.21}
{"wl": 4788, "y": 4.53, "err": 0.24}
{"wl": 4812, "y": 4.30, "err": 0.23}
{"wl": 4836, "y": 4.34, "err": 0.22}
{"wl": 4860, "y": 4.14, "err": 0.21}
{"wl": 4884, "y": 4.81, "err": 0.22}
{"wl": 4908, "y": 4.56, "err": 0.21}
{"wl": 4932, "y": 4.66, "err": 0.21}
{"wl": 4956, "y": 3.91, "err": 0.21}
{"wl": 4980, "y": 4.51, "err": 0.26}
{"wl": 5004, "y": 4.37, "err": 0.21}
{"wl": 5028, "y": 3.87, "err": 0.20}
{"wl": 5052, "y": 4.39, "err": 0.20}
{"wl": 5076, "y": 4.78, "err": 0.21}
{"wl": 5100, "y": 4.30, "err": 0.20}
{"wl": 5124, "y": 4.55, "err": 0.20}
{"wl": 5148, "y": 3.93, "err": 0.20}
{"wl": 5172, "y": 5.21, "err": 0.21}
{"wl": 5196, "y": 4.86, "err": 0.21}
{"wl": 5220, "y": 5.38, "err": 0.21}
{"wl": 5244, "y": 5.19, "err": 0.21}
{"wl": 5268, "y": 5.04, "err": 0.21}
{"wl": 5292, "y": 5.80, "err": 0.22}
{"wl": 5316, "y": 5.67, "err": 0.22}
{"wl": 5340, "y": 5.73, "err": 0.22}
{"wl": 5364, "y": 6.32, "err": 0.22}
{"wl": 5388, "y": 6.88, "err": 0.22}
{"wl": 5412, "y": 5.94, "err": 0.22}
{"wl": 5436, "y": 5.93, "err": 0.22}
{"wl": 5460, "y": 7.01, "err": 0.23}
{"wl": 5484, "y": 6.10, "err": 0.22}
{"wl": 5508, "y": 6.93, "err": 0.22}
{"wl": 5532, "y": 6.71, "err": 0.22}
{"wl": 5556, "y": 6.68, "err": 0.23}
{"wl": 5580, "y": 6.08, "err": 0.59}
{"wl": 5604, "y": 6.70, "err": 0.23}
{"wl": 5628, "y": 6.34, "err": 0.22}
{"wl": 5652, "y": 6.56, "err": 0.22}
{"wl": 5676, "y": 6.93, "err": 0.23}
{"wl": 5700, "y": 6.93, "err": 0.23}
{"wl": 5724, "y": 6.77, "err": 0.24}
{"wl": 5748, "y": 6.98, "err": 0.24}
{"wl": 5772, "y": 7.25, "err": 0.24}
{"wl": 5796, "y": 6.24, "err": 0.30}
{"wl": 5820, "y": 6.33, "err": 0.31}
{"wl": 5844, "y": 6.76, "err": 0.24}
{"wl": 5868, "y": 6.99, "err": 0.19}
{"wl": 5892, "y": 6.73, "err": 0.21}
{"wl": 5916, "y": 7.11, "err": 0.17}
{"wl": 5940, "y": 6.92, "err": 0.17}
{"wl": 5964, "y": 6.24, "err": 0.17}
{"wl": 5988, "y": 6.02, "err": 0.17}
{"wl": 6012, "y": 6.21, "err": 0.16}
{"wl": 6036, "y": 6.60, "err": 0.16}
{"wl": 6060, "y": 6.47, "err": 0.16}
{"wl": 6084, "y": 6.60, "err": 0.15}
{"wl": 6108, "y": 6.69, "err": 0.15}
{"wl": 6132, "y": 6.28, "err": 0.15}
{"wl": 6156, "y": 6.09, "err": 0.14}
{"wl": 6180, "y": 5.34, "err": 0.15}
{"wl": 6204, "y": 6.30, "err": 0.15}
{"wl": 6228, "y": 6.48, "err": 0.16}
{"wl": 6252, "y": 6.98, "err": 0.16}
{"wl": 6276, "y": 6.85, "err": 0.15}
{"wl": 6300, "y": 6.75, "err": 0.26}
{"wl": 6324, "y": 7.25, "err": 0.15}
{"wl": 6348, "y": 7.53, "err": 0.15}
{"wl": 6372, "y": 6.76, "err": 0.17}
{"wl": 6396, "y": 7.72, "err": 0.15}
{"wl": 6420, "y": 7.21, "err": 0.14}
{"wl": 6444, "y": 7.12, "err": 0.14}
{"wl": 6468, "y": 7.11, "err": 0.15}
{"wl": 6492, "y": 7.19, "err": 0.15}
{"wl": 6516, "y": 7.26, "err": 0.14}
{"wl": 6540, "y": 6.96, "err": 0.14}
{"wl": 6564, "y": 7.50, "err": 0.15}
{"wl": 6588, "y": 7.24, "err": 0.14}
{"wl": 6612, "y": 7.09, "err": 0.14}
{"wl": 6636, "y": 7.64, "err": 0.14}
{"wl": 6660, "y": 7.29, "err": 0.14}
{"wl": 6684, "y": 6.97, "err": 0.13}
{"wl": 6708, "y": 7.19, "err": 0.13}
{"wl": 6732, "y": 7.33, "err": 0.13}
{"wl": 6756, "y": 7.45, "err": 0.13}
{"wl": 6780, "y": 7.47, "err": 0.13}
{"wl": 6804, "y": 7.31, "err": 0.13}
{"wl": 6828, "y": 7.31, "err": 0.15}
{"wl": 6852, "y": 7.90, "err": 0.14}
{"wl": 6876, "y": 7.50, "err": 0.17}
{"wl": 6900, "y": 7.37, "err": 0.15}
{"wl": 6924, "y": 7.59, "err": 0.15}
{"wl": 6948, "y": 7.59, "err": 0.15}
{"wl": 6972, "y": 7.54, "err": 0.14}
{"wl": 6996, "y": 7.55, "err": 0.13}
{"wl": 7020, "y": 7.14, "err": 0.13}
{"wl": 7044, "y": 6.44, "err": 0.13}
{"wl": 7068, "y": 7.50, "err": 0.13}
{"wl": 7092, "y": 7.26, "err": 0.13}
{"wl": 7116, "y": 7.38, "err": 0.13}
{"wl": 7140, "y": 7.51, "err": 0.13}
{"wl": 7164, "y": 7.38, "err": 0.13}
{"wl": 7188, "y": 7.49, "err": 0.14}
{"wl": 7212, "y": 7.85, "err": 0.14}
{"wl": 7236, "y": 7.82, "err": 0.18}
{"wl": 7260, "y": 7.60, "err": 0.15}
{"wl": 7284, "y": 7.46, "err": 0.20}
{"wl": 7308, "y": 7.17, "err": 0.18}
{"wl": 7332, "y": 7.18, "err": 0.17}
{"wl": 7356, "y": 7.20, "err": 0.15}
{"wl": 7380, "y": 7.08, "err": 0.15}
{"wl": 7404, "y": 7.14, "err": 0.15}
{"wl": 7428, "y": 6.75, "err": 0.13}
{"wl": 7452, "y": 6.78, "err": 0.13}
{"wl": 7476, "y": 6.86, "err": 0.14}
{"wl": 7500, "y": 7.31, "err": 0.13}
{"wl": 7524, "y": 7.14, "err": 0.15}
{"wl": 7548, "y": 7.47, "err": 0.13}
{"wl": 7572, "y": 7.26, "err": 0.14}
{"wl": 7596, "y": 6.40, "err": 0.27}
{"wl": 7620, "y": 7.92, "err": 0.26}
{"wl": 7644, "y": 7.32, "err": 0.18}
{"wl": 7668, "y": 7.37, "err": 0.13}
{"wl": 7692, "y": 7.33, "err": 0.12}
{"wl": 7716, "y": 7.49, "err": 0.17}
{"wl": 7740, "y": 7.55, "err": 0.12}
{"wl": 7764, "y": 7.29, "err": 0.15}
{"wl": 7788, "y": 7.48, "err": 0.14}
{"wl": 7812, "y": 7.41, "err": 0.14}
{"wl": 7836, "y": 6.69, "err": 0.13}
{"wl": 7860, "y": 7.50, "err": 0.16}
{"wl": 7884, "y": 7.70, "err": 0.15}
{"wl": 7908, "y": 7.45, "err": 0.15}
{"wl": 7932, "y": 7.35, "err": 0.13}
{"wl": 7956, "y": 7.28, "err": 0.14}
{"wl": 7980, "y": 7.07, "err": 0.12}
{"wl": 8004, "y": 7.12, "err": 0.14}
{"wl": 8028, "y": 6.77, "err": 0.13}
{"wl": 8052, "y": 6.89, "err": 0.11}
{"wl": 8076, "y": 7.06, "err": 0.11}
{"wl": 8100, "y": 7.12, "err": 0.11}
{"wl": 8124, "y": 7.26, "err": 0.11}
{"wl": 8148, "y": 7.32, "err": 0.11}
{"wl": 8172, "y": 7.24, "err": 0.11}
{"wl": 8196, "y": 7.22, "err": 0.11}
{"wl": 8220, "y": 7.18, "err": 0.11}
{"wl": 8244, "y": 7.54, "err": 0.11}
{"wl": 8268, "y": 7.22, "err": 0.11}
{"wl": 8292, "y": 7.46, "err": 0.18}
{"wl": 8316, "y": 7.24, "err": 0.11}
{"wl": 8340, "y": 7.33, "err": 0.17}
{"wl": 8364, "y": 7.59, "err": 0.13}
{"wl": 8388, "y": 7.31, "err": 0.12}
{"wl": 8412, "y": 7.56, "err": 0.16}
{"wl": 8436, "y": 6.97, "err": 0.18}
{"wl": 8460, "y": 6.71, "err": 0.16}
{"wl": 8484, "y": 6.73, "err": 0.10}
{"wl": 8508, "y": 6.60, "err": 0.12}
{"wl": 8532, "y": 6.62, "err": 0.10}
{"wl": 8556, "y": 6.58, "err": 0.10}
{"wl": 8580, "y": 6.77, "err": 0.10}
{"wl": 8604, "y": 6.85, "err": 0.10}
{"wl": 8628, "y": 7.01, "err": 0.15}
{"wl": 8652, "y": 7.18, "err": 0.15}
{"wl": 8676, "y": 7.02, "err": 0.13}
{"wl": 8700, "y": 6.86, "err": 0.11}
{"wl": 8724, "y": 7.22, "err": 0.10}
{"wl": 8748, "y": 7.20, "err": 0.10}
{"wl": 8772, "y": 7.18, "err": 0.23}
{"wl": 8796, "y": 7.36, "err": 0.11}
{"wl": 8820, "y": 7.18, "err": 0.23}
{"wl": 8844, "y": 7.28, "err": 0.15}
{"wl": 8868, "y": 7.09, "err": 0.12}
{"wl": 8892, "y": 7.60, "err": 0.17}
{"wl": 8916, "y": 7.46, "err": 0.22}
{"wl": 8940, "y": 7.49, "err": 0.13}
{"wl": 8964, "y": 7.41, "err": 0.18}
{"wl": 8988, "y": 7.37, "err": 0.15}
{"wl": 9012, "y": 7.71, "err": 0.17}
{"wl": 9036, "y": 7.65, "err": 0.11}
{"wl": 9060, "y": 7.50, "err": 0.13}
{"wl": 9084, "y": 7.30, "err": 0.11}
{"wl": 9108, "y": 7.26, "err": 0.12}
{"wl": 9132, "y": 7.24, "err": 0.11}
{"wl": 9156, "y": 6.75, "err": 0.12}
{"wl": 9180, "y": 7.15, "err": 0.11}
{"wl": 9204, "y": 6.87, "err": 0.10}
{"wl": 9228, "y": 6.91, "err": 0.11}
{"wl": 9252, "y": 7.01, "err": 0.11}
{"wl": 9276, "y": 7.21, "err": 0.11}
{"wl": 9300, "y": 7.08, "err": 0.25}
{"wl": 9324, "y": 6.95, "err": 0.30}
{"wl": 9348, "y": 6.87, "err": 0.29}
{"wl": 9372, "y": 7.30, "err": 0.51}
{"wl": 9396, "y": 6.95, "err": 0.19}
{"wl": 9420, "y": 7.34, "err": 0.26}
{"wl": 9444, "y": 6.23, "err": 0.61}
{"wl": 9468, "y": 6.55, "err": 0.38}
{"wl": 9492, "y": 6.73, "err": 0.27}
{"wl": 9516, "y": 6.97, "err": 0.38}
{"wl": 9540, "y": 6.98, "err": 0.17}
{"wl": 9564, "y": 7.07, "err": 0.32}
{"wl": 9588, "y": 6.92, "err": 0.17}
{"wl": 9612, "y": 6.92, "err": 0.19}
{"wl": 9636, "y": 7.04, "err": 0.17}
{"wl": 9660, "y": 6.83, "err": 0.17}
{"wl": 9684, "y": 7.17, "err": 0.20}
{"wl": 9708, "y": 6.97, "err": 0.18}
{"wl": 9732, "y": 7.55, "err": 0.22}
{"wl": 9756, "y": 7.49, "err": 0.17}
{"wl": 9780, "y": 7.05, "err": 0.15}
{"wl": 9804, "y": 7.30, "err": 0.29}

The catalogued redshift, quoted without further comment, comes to 0.19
